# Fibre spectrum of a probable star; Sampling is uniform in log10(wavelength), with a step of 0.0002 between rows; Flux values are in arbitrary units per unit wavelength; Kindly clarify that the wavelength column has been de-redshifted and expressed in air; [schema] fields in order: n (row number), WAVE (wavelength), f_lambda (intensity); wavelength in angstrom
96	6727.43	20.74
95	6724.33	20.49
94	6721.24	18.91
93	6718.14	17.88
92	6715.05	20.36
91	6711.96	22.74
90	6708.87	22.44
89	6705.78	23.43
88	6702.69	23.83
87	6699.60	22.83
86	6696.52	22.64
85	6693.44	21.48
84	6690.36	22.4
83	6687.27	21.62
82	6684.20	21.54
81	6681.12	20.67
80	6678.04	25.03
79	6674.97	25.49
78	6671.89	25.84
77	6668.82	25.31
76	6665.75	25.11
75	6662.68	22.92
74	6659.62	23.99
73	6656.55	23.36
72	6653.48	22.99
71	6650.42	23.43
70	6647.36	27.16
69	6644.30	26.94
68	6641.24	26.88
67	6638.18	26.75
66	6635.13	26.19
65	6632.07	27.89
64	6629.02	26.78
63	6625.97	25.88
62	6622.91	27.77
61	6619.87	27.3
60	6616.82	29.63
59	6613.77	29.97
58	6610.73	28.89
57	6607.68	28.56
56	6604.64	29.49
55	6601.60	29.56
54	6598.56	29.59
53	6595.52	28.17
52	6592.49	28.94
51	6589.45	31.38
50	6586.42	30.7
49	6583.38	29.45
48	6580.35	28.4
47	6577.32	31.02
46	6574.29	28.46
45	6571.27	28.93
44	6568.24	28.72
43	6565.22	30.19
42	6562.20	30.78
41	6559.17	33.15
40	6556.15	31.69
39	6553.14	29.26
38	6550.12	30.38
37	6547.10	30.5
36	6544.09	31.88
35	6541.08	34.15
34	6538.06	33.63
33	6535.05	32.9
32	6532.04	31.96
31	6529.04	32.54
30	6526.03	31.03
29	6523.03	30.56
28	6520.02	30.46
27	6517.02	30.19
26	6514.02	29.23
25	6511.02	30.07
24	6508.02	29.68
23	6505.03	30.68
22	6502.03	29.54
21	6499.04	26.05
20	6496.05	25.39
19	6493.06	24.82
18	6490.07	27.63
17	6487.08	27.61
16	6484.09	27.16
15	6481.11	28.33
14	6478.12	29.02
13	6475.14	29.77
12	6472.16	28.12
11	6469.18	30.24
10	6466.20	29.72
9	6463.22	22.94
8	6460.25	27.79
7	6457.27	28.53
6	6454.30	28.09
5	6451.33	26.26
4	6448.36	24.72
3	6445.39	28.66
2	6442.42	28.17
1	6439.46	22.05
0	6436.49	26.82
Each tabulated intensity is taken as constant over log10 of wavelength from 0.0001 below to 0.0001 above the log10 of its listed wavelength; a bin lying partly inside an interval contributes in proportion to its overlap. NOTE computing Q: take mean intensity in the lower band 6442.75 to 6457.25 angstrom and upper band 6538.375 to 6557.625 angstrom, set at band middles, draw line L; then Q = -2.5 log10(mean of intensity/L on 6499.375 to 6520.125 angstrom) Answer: 0.00 mag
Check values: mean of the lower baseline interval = 27.2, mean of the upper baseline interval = 31.5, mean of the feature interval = 29.7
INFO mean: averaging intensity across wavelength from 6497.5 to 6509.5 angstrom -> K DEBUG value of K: 29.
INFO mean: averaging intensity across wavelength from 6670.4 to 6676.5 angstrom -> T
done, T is 25.6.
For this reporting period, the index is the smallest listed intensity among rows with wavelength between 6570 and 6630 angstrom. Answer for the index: 25.88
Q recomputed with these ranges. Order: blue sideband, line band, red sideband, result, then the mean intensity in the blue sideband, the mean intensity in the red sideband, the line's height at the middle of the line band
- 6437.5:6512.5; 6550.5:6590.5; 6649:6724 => -0.19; 27.6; 22.7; 25.4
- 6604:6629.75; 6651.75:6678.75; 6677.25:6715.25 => 0.01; 28.3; 22.4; 24.7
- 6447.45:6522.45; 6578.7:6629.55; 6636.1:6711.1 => -0.14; 28.1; 23.9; 25.5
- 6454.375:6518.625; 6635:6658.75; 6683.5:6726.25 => -0.09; 28.2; 21.6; 23.4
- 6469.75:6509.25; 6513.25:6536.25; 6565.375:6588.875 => -0.09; 28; 29.5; 28.6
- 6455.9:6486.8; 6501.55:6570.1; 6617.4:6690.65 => -0.15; 28.1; 25.1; 27.1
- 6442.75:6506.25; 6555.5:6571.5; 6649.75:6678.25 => -0.17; 27.7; 24.3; 26.1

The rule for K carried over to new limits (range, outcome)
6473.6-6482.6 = 29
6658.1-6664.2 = 23.5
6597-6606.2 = 29.5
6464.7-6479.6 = 29.4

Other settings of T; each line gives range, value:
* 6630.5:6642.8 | 26.9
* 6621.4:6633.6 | 27.1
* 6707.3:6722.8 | 20.5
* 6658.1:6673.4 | 24.6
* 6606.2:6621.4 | 28.9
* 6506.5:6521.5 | 29.9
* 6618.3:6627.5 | 27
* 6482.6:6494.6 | 26.8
